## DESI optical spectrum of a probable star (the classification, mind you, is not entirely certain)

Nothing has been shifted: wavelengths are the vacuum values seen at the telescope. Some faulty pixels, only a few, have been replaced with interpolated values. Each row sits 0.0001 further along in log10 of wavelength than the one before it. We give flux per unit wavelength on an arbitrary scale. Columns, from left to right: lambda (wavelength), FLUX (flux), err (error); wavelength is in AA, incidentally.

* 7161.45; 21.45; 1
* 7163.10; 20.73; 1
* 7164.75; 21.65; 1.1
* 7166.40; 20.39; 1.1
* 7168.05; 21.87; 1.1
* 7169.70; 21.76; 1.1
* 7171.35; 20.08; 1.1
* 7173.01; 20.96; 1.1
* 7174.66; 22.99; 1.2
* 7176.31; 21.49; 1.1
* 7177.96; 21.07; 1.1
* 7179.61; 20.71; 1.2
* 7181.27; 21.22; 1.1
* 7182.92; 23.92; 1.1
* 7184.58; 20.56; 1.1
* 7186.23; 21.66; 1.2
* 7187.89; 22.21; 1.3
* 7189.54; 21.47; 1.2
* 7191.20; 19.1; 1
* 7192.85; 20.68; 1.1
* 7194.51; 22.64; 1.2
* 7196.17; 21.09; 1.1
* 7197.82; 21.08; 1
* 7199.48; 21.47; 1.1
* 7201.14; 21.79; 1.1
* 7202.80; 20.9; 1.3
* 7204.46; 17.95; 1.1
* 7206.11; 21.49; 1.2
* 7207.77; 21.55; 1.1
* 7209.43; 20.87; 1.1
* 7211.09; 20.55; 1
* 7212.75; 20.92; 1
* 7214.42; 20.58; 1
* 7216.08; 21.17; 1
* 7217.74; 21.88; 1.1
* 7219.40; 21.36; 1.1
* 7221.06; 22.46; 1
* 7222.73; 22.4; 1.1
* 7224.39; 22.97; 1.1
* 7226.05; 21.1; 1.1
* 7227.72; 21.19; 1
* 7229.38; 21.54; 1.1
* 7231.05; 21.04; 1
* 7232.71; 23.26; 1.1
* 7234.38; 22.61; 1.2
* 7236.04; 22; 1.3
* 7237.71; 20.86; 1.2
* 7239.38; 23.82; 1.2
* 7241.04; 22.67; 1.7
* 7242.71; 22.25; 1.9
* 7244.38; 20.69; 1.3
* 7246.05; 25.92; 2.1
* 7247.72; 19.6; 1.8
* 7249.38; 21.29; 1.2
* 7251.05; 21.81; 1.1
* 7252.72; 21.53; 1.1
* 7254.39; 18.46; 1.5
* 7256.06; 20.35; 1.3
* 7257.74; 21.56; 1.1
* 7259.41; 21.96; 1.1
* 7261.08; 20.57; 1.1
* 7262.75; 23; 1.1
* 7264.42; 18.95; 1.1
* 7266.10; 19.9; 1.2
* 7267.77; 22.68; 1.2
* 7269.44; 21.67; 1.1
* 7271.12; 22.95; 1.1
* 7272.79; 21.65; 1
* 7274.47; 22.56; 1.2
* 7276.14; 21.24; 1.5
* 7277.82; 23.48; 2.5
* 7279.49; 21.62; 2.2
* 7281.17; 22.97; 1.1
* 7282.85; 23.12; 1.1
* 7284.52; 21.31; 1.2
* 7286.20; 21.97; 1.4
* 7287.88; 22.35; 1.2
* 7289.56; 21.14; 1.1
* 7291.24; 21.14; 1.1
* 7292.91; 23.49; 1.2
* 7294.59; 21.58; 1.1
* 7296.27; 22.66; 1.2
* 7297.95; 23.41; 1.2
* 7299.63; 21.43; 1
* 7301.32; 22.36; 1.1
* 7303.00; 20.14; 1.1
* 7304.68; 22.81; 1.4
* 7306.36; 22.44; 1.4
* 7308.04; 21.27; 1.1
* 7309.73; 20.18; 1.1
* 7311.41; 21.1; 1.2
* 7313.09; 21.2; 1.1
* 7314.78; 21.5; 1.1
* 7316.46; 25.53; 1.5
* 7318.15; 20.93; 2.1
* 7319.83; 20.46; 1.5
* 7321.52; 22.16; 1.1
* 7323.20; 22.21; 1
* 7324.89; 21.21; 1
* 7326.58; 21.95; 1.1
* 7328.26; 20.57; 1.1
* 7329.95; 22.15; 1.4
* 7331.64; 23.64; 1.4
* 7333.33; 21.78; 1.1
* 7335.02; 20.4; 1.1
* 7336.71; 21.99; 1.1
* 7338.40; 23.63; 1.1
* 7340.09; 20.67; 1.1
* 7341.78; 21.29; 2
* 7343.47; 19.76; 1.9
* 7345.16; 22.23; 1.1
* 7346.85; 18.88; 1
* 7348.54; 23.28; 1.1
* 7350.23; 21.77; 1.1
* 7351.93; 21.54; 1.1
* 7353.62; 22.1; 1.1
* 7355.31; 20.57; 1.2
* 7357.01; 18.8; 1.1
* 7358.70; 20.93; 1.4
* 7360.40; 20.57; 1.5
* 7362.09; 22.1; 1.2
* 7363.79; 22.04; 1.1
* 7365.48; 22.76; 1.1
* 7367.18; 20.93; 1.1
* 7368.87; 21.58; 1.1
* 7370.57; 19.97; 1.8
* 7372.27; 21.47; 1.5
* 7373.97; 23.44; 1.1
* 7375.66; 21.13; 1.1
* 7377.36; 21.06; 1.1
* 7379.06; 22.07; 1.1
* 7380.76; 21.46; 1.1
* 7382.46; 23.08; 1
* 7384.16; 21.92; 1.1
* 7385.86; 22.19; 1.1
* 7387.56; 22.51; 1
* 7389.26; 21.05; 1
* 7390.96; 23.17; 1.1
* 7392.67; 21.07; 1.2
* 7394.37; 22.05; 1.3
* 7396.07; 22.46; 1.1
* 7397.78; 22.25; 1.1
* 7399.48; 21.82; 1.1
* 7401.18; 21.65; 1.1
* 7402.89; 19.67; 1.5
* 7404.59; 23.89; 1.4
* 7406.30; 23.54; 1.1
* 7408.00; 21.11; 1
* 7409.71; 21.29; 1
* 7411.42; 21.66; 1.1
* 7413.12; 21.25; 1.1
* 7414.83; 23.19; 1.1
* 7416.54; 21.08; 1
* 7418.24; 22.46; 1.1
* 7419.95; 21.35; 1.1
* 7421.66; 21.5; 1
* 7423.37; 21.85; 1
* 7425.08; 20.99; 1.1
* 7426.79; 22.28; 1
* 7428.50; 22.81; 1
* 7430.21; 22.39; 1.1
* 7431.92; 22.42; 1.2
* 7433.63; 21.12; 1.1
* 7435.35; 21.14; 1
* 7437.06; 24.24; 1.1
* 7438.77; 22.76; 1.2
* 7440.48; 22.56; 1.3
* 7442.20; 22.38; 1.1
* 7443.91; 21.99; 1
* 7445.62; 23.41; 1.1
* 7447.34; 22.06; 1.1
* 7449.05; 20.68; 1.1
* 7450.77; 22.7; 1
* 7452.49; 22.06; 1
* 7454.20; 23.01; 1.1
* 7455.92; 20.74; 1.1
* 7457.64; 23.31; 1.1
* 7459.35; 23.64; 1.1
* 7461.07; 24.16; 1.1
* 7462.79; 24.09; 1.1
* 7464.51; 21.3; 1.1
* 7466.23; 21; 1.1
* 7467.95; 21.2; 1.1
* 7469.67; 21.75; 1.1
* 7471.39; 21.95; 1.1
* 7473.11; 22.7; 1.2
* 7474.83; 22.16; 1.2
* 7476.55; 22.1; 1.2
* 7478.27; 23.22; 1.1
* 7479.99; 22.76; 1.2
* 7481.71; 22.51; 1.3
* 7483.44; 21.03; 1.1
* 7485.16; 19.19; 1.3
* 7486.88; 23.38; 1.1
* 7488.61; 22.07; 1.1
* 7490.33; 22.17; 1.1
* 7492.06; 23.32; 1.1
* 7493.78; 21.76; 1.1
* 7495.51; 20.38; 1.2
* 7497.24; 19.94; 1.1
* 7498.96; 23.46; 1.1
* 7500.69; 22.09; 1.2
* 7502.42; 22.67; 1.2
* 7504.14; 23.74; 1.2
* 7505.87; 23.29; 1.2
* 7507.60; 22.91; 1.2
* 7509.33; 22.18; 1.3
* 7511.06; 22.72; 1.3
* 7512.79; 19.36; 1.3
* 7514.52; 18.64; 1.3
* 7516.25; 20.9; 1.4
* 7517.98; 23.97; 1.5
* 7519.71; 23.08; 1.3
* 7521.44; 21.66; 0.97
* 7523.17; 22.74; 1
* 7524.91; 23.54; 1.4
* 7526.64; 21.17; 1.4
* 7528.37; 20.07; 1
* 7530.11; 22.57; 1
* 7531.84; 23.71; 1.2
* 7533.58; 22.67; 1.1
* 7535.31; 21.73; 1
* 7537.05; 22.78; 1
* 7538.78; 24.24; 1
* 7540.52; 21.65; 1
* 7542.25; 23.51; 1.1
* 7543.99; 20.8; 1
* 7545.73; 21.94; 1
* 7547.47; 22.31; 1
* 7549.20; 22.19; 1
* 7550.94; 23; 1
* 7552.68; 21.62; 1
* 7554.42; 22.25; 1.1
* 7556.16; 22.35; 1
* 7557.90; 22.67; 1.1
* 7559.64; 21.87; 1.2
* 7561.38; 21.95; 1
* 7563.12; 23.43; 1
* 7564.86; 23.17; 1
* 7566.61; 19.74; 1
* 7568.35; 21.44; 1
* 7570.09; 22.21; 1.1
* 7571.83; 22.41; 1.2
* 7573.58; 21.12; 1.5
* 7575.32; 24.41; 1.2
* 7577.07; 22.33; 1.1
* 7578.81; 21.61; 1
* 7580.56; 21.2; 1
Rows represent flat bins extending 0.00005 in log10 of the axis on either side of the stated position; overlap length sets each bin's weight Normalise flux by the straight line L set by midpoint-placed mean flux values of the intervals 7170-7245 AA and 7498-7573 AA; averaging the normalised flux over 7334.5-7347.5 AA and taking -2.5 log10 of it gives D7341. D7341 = 0.032 mag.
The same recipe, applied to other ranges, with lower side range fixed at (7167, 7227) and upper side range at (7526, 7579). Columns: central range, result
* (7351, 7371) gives 0.03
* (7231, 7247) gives -0.06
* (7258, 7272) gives 0.00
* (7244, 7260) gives 0.01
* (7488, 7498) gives 0.02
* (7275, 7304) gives -0.03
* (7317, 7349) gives 0.01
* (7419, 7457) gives -0.01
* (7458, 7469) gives -0.03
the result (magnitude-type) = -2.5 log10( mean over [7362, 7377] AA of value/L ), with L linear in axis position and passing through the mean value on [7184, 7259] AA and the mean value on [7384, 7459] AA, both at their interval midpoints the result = 0.01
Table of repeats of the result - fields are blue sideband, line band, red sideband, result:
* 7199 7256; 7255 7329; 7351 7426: -0.010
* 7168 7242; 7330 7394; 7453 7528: 0.013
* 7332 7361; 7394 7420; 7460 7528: -0.018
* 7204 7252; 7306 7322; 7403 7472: 0.012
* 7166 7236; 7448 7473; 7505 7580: -0.013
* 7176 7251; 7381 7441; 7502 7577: -0.004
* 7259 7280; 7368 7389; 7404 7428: 0.004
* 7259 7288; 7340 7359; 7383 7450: 0.048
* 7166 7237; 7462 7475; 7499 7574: 0.002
